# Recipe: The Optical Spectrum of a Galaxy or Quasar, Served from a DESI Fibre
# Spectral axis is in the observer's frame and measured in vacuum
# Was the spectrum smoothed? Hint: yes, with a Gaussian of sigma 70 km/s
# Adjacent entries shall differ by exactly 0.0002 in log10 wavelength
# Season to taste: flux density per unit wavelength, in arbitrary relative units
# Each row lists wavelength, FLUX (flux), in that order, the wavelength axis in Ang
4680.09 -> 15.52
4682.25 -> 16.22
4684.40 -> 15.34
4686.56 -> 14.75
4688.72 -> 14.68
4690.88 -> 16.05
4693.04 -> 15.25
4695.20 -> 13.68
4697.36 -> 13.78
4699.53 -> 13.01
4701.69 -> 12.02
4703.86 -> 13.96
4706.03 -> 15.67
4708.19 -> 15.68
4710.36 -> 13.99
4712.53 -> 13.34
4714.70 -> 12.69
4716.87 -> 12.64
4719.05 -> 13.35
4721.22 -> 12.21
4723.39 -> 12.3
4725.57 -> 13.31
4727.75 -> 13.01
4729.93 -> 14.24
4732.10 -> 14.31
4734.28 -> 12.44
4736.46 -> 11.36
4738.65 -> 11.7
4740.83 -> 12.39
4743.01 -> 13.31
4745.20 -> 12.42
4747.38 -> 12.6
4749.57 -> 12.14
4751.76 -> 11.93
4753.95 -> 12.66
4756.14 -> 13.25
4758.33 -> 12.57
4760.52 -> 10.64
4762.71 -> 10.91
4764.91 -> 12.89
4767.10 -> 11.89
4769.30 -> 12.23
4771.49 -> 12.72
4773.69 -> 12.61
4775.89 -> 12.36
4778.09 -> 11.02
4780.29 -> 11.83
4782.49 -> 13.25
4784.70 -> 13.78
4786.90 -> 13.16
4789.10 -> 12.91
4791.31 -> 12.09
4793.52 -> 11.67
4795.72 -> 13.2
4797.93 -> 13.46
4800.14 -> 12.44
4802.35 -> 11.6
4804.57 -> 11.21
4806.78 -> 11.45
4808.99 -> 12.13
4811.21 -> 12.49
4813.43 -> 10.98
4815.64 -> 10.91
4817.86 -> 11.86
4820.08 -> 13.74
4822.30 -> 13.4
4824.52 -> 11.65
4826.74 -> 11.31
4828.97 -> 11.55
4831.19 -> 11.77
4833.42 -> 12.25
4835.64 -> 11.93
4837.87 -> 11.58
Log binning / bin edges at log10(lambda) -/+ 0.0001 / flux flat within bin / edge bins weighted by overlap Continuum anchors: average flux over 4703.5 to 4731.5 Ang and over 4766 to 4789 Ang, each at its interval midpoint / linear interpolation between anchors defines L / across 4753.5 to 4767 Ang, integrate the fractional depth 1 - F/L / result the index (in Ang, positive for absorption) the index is 0.7 Ang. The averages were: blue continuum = 13.6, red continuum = 12.5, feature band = 12.1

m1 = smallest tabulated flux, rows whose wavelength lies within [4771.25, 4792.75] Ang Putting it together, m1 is 11.02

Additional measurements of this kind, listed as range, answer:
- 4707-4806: 10.64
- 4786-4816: 10.91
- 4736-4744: 11.36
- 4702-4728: 12.21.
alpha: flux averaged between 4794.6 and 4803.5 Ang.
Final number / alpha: 12.7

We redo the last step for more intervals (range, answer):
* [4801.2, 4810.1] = 11.6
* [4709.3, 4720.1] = 13.2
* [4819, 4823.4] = 13.6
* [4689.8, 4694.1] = 15.7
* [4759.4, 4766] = 11.5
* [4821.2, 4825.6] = 12.5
